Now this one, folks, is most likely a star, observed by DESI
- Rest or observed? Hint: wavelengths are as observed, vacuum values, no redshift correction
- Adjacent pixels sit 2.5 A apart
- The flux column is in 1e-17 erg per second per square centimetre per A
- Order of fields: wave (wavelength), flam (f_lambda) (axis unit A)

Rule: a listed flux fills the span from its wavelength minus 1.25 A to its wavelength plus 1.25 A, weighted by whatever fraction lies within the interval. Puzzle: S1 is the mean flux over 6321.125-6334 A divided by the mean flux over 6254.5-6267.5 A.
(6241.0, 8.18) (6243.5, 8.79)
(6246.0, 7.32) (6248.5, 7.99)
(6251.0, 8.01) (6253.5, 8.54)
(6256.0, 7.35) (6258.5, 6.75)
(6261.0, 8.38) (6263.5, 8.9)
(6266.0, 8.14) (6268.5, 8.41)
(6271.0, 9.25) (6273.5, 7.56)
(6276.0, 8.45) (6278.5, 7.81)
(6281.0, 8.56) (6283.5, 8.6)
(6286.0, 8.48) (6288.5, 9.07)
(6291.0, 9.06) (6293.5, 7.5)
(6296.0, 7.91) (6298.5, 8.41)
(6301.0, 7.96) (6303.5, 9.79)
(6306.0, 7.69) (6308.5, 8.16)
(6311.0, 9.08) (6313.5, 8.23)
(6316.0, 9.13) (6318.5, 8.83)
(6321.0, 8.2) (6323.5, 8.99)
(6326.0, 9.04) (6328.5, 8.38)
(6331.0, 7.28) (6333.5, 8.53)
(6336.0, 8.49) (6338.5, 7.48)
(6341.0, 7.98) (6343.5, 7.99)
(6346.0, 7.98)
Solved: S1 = 1.06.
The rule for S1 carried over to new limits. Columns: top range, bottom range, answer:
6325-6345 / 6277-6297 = 0.97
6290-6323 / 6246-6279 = 1.05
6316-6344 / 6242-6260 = 1.06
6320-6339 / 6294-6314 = 0.99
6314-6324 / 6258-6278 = 1.06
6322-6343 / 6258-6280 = 1.00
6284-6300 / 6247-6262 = 1.08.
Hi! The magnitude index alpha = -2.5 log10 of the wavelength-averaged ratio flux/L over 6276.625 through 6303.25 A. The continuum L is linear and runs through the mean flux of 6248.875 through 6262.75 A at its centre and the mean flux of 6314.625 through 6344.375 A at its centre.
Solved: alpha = -0.04 mag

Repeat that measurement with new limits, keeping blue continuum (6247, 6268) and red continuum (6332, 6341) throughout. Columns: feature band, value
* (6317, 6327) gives -0.09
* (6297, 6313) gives -0.05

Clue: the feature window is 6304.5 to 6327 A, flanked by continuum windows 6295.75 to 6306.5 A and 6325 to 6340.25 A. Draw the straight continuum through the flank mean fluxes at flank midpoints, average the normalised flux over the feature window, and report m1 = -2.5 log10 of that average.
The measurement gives -0.04 mag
